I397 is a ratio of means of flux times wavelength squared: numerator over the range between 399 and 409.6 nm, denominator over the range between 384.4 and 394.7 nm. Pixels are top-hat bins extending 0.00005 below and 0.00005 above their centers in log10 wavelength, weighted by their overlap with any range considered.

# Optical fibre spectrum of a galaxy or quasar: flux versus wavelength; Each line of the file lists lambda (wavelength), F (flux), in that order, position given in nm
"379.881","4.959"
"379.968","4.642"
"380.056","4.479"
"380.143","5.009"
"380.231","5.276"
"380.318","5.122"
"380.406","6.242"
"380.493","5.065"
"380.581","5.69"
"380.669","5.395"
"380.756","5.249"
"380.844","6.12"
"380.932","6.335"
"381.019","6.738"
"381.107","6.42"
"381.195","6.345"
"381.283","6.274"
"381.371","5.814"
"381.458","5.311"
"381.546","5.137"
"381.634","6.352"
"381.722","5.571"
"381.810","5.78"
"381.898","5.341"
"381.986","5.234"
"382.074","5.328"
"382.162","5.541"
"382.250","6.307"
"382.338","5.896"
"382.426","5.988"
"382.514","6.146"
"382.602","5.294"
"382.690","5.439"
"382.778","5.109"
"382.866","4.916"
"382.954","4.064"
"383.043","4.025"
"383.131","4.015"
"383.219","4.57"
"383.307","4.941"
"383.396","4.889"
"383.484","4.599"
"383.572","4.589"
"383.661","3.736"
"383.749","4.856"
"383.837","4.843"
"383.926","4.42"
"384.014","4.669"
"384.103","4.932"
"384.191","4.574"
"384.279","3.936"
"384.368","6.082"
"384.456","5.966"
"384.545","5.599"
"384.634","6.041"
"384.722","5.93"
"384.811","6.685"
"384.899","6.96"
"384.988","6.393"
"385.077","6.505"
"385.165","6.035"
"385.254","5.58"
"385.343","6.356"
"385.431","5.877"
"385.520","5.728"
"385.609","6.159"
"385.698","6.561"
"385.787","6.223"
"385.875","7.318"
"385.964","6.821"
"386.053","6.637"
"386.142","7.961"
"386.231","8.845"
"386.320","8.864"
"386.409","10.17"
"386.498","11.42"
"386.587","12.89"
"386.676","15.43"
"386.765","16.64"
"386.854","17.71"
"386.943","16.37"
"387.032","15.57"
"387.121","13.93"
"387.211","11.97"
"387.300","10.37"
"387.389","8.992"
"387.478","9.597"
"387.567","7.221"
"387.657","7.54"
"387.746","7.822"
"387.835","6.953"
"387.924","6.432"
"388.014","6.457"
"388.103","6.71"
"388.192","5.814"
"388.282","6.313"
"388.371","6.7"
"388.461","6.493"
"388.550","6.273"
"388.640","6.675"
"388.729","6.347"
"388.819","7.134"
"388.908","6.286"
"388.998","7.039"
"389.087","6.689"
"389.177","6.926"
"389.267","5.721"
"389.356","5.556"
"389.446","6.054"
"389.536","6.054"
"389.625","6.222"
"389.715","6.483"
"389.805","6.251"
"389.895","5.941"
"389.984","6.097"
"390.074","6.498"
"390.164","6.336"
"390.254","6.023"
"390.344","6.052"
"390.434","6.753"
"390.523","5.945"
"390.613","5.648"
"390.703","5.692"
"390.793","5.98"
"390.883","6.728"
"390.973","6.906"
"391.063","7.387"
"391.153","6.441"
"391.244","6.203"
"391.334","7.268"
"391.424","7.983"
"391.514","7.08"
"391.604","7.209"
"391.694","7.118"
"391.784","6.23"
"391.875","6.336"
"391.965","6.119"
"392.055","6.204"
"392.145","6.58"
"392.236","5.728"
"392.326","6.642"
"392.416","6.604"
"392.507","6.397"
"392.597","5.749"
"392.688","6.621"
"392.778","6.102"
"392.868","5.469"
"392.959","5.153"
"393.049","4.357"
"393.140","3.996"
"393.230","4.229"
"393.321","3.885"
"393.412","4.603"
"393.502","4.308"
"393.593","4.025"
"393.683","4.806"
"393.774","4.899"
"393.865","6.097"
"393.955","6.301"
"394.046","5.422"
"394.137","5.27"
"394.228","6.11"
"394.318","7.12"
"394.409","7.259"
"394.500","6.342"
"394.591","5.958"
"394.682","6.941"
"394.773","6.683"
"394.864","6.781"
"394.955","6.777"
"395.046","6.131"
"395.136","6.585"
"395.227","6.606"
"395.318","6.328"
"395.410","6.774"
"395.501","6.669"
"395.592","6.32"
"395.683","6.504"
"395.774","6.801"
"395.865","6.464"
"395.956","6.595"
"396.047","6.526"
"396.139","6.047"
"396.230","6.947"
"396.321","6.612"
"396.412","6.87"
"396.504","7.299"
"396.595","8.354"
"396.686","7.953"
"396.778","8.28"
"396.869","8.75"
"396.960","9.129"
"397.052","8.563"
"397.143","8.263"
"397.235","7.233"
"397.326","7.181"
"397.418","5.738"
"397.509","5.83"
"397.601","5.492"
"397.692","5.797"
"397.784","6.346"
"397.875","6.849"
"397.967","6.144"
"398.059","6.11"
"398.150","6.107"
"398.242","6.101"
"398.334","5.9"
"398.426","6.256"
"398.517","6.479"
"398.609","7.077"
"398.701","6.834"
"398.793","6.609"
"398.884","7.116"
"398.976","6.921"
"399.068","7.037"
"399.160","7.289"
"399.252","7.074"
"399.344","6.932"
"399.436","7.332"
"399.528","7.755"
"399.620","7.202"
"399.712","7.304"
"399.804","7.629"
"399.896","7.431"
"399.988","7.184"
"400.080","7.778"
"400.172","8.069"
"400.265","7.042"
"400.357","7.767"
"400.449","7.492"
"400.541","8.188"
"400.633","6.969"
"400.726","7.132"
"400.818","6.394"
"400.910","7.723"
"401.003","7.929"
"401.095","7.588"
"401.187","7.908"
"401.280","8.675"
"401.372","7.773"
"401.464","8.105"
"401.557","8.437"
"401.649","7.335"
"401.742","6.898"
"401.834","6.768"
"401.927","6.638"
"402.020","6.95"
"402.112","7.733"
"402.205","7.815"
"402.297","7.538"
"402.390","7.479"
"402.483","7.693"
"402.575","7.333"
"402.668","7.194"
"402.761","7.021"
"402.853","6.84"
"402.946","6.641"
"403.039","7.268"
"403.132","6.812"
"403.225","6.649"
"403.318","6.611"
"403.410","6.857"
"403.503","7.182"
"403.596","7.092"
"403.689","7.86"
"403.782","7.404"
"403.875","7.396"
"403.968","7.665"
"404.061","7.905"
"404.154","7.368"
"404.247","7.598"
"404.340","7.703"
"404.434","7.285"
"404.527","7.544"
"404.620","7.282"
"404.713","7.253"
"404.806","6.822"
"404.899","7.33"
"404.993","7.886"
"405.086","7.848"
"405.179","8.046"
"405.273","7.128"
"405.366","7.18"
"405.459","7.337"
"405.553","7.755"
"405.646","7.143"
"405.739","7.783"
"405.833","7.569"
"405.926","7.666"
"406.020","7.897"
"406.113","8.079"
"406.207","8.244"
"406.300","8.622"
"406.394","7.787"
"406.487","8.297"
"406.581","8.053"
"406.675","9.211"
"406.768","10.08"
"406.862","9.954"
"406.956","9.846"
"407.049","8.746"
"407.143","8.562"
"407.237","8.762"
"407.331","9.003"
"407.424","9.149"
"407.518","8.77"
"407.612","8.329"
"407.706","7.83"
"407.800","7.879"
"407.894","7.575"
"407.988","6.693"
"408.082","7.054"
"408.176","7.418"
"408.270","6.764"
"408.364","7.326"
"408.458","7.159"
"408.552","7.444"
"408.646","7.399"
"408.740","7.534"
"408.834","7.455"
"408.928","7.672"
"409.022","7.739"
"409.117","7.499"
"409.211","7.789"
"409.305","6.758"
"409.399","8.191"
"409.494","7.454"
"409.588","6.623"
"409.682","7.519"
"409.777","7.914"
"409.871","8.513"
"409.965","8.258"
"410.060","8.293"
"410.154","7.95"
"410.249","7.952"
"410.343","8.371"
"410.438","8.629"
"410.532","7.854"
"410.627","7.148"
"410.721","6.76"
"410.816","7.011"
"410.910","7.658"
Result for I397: 1.2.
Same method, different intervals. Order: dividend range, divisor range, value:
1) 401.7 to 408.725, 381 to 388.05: 1.21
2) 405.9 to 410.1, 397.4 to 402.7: 1.17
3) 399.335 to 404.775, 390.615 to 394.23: 1.32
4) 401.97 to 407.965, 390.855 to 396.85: 1.30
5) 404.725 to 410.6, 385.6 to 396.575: 1.22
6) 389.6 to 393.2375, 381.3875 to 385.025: 1.23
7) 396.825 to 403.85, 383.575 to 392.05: 1.05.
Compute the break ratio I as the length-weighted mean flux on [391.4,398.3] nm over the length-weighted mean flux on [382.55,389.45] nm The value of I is 0.9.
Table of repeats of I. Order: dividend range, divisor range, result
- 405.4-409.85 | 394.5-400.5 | 1.15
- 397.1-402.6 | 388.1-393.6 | 1.16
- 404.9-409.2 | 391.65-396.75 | 1.30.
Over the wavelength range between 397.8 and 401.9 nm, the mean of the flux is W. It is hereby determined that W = 7.19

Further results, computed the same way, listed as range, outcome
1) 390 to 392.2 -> 6.52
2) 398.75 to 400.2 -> 7.29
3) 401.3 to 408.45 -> 7.69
